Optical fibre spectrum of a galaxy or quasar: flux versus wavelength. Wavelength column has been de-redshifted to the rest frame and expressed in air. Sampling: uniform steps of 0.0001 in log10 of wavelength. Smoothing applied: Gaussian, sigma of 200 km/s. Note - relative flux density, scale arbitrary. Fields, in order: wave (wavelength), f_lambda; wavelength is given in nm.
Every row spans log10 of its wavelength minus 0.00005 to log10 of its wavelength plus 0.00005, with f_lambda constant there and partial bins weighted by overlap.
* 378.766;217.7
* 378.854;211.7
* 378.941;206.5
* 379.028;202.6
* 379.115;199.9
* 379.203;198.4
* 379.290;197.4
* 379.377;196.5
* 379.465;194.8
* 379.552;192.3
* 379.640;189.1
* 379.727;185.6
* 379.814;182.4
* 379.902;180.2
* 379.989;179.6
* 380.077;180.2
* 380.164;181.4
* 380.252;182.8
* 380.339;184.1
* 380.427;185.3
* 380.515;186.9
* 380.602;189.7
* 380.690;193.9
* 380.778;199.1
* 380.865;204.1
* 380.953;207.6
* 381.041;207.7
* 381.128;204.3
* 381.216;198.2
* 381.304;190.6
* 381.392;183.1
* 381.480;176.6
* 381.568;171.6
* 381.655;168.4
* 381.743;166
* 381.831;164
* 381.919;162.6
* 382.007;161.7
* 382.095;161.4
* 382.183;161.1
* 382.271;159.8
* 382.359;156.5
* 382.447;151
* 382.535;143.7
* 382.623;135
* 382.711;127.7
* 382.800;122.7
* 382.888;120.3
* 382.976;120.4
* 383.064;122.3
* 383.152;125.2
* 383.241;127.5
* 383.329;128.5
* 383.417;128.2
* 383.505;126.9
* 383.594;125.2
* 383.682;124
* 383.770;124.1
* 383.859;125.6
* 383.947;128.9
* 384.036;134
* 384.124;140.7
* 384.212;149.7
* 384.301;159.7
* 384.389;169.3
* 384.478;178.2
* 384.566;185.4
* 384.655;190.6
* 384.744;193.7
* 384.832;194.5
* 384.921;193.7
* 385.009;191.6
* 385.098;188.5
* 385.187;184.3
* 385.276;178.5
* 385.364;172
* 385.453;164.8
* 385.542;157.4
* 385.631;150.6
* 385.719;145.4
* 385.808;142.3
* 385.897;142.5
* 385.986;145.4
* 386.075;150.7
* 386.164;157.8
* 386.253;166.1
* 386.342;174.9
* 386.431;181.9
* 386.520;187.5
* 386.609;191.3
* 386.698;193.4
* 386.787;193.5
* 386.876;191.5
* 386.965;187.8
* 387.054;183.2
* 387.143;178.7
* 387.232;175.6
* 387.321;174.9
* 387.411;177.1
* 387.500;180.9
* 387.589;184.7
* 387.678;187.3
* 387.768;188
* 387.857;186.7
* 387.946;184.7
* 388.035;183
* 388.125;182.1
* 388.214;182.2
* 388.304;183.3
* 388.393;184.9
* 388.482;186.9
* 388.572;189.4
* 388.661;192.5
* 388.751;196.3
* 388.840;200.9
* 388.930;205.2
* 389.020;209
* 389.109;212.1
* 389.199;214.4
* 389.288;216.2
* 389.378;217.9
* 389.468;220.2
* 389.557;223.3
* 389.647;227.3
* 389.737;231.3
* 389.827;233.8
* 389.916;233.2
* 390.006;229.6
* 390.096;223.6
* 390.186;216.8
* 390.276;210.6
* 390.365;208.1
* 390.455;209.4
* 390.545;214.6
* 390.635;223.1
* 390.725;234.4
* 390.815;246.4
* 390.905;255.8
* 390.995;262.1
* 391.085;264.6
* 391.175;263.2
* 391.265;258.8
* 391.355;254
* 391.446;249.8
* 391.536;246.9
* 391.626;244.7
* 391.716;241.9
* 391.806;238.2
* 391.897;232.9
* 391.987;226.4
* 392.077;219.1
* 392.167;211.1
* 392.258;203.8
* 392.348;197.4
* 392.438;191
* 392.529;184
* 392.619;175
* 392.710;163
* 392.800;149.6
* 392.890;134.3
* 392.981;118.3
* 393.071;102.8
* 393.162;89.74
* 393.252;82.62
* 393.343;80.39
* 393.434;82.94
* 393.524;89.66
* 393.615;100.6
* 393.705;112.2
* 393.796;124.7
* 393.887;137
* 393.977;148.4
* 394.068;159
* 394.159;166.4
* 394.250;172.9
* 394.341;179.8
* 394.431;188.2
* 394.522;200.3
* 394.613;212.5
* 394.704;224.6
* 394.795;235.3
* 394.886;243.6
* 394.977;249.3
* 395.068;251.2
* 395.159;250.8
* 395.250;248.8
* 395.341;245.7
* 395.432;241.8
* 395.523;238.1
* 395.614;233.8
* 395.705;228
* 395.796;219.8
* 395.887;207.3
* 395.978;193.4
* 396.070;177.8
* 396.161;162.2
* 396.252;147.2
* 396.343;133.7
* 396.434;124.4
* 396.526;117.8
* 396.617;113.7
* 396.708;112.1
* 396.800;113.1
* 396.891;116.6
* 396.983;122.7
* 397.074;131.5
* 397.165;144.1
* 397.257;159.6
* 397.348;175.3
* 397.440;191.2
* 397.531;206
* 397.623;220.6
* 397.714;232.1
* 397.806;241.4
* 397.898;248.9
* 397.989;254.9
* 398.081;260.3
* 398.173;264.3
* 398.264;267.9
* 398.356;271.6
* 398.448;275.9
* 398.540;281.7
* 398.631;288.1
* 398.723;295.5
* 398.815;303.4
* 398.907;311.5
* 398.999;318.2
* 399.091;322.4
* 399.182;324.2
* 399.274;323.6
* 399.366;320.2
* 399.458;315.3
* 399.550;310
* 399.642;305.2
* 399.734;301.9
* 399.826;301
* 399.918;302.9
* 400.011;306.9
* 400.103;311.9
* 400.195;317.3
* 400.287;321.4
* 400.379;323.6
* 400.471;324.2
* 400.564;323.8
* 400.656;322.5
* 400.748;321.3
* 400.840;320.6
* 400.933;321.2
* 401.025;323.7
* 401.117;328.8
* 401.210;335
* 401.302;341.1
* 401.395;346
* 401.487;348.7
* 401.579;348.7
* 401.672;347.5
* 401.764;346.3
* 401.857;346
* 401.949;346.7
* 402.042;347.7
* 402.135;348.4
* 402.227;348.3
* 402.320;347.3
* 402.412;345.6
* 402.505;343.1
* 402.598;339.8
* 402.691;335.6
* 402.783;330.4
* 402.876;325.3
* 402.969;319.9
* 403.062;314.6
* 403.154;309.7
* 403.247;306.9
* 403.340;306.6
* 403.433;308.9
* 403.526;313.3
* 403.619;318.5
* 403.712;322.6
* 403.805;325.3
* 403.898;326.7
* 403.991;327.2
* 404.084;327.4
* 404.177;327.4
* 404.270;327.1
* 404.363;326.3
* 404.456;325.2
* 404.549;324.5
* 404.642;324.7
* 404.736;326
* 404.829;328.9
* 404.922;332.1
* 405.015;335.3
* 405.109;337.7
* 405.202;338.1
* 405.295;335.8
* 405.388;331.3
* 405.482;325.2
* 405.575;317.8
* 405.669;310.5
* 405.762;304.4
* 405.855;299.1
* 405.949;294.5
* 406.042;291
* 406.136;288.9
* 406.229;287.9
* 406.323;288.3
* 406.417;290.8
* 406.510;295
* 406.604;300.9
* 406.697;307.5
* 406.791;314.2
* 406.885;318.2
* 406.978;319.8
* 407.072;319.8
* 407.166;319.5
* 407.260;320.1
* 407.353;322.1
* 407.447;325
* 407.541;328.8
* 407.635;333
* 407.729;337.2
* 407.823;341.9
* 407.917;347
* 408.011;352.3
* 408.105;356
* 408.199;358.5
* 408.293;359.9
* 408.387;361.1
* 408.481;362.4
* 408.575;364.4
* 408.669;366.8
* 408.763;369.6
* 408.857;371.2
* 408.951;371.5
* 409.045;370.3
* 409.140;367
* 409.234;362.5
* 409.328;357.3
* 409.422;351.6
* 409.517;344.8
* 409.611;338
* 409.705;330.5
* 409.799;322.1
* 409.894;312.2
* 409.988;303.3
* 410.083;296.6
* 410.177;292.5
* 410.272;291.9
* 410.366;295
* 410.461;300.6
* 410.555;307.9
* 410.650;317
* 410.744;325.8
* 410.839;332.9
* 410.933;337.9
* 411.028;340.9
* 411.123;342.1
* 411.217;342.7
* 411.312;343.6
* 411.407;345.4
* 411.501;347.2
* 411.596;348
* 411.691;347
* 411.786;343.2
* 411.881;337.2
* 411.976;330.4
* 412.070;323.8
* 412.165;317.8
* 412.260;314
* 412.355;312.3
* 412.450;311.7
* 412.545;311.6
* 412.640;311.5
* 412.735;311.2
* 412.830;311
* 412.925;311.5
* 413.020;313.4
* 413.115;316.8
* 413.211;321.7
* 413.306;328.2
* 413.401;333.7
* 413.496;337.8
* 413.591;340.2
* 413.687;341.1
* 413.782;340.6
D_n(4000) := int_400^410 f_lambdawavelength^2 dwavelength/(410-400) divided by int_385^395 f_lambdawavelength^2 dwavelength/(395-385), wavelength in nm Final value 1.88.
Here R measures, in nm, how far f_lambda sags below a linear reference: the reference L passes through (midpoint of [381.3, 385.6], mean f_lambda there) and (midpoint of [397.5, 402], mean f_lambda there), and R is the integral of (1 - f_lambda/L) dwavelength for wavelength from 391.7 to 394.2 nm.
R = 0.894 nm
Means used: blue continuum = 155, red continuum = 305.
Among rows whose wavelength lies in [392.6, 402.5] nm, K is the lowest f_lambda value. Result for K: 80.39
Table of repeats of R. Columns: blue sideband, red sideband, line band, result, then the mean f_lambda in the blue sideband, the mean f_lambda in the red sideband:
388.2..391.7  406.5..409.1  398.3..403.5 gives -0.470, 223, 340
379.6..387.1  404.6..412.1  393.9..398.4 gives 0.961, 166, 330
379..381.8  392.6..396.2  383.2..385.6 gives 0.353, 189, 176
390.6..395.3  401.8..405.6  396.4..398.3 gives 0.521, 193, 329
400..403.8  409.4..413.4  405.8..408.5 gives 0.037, 330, 323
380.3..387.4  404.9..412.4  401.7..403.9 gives -0.303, 165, 329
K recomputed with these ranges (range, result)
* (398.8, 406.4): 287.9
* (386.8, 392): 174.9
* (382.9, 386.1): 120.4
